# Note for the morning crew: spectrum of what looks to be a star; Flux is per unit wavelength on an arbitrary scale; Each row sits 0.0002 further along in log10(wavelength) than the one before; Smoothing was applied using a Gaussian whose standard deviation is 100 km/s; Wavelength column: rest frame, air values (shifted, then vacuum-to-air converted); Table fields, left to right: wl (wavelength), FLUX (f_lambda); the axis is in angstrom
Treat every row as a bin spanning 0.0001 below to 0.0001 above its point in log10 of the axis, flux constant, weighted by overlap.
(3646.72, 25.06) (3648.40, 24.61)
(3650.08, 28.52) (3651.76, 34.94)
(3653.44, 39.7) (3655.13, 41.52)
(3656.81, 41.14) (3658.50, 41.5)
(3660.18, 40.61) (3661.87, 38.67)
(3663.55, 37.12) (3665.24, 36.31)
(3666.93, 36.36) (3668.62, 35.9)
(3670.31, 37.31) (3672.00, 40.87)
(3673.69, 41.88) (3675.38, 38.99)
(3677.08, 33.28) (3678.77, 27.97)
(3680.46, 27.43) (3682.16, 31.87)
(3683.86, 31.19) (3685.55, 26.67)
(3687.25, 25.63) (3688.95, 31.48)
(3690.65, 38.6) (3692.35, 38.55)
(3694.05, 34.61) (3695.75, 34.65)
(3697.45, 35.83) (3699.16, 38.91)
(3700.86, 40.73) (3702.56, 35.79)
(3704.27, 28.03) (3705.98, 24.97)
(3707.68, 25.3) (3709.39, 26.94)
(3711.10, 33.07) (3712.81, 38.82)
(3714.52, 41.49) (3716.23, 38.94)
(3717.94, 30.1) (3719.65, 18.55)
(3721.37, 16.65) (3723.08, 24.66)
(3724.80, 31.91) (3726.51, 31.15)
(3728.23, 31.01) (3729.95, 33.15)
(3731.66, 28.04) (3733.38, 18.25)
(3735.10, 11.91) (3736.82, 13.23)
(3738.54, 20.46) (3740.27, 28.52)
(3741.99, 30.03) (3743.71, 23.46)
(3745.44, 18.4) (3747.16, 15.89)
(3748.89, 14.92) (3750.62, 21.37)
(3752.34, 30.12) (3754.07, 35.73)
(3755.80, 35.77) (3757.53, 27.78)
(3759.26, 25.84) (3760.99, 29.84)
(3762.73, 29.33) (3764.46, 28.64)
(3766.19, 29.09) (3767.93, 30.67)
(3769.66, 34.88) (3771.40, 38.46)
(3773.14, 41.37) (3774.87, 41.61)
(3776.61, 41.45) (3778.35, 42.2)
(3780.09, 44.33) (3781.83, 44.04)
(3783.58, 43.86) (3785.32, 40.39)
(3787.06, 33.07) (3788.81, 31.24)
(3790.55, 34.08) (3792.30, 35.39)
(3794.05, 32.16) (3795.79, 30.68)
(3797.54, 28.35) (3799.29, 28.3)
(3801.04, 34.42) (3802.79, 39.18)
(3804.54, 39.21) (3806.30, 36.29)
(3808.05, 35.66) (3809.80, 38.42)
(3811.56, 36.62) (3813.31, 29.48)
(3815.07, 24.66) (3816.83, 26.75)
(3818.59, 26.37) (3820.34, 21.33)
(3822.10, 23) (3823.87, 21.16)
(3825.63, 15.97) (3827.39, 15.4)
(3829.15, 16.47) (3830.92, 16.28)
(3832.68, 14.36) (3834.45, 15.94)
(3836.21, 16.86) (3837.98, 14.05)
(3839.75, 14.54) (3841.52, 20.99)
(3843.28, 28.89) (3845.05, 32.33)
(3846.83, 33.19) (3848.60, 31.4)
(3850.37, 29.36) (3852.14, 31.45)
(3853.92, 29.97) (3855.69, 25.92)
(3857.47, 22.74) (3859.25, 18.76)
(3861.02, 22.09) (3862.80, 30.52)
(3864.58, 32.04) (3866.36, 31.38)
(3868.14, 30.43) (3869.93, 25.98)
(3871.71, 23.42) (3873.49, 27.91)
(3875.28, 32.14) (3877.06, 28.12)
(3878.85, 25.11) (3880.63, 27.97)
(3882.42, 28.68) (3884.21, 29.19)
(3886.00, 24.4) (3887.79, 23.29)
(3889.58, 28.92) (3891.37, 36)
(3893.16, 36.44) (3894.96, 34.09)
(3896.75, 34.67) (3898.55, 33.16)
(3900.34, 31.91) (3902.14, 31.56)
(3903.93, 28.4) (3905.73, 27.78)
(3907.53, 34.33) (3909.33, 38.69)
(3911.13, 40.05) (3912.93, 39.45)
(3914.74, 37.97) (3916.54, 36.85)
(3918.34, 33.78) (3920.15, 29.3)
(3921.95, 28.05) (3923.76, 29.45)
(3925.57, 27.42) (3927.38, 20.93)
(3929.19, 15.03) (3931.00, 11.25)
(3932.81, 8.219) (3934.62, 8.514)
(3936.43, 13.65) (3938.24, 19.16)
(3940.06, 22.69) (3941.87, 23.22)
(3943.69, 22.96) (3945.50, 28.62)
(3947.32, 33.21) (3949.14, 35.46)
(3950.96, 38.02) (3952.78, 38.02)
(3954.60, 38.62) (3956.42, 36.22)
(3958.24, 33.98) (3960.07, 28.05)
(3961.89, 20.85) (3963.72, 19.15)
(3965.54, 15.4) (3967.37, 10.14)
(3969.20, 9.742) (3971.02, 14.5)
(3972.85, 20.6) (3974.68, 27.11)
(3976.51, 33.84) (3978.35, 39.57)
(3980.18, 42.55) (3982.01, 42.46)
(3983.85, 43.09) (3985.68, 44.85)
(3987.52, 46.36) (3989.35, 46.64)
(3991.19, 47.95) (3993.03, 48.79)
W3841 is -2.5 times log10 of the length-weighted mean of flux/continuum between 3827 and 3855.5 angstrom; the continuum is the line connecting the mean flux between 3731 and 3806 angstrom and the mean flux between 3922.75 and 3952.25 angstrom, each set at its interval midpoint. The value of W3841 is 0.19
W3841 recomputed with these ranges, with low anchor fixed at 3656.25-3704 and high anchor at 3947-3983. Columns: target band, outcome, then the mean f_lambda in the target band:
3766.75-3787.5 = -0.19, 39.7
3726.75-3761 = 0.35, 24.7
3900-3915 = -0.14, 34.4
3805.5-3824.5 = 0.12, 29.1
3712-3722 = 0.12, 31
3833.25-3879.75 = 0.21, 25.9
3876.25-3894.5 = 0.06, 28.9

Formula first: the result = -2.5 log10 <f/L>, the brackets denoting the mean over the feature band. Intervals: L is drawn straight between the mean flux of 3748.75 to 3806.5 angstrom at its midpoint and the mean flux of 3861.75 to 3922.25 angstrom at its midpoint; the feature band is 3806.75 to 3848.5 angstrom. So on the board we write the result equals 0.36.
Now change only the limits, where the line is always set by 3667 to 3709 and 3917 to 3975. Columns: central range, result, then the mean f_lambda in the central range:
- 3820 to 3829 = 0.44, 19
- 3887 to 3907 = -0.22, 31.6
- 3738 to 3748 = 0.35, 22.9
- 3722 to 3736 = 0.22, 26.1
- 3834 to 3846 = 0.32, 20.7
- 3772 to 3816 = -0.22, 36.2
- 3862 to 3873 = -0.08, 28.9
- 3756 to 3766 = 0.07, 28.8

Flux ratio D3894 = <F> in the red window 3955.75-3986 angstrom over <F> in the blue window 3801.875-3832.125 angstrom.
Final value 1.03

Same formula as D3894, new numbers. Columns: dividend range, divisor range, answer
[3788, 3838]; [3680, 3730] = 0.86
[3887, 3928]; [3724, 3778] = 1.14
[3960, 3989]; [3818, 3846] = 1.48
